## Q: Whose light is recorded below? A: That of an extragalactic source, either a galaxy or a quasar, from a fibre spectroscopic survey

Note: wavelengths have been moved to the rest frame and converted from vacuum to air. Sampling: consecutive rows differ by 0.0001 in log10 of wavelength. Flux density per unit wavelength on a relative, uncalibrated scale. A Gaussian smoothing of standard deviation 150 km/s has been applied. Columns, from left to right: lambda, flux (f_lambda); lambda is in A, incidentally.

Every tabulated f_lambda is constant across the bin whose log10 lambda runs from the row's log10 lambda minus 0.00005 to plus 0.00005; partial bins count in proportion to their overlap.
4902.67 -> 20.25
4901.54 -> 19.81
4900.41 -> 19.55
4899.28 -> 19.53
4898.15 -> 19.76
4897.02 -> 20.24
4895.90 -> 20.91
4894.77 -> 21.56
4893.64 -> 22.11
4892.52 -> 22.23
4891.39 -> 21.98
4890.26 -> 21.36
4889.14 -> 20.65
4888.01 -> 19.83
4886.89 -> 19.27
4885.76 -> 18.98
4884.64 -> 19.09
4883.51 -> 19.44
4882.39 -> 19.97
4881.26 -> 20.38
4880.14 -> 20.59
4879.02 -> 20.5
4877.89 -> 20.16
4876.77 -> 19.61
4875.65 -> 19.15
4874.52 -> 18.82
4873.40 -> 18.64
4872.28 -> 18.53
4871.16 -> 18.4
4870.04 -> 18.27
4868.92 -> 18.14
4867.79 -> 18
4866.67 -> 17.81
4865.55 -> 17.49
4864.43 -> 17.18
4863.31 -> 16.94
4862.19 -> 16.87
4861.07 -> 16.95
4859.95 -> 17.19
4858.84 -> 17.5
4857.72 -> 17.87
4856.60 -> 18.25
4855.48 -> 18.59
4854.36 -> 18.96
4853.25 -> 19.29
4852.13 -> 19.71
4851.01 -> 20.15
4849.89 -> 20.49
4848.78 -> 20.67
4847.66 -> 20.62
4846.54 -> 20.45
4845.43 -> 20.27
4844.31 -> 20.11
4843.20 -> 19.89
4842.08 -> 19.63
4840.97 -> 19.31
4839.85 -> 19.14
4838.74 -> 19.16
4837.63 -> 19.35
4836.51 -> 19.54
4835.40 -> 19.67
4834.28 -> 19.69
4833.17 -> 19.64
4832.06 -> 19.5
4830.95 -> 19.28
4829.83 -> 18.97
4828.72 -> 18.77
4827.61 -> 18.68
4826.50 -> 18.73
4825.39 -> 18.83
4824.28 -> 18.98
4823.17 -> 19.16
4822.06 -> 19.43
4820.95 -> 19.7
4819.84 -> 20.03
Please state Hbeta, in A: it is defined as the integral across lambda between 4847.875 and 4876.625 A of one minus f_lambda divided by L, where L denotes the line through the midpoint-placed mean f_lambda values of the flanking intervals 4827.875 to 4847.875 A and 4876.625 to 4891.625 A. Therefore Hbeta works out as 2.0 A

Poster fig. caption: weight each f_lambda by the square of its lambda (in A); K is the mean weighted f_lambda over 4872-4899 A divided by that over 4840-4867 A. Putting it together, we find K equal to 1.08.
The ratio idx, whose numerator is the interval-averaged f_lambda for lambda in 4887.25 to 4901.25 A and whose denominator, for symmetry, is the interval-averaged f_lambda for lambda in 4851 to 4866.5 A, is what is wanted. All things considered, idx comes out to 1.15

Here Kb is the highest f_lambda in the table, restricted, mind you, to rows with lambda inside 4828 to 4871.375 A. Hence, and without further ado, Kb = 20.67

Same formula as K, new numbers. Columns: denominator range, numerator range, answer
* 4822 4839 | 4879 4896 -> 1.10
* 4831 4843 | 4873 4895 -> 1.06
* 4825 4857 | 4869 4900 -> 1.04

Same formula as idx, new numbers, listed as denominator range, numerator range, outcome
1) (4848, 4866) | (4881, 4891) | 1.08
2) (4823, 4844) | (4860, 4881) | 0.96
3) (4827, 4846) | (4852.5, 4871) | 0.92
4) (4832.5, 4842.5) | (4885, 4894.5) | 1.07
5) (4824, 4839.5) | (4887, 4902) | 1.08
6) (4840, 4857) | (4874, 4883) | 1.01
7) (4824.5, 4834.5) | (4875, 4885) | 1.04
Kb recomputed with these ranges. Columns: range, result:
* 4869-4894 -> 22.23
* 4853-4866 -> 19.29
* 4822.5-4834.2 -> 19.64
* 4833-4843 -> 19.69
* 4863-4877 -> 19.61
